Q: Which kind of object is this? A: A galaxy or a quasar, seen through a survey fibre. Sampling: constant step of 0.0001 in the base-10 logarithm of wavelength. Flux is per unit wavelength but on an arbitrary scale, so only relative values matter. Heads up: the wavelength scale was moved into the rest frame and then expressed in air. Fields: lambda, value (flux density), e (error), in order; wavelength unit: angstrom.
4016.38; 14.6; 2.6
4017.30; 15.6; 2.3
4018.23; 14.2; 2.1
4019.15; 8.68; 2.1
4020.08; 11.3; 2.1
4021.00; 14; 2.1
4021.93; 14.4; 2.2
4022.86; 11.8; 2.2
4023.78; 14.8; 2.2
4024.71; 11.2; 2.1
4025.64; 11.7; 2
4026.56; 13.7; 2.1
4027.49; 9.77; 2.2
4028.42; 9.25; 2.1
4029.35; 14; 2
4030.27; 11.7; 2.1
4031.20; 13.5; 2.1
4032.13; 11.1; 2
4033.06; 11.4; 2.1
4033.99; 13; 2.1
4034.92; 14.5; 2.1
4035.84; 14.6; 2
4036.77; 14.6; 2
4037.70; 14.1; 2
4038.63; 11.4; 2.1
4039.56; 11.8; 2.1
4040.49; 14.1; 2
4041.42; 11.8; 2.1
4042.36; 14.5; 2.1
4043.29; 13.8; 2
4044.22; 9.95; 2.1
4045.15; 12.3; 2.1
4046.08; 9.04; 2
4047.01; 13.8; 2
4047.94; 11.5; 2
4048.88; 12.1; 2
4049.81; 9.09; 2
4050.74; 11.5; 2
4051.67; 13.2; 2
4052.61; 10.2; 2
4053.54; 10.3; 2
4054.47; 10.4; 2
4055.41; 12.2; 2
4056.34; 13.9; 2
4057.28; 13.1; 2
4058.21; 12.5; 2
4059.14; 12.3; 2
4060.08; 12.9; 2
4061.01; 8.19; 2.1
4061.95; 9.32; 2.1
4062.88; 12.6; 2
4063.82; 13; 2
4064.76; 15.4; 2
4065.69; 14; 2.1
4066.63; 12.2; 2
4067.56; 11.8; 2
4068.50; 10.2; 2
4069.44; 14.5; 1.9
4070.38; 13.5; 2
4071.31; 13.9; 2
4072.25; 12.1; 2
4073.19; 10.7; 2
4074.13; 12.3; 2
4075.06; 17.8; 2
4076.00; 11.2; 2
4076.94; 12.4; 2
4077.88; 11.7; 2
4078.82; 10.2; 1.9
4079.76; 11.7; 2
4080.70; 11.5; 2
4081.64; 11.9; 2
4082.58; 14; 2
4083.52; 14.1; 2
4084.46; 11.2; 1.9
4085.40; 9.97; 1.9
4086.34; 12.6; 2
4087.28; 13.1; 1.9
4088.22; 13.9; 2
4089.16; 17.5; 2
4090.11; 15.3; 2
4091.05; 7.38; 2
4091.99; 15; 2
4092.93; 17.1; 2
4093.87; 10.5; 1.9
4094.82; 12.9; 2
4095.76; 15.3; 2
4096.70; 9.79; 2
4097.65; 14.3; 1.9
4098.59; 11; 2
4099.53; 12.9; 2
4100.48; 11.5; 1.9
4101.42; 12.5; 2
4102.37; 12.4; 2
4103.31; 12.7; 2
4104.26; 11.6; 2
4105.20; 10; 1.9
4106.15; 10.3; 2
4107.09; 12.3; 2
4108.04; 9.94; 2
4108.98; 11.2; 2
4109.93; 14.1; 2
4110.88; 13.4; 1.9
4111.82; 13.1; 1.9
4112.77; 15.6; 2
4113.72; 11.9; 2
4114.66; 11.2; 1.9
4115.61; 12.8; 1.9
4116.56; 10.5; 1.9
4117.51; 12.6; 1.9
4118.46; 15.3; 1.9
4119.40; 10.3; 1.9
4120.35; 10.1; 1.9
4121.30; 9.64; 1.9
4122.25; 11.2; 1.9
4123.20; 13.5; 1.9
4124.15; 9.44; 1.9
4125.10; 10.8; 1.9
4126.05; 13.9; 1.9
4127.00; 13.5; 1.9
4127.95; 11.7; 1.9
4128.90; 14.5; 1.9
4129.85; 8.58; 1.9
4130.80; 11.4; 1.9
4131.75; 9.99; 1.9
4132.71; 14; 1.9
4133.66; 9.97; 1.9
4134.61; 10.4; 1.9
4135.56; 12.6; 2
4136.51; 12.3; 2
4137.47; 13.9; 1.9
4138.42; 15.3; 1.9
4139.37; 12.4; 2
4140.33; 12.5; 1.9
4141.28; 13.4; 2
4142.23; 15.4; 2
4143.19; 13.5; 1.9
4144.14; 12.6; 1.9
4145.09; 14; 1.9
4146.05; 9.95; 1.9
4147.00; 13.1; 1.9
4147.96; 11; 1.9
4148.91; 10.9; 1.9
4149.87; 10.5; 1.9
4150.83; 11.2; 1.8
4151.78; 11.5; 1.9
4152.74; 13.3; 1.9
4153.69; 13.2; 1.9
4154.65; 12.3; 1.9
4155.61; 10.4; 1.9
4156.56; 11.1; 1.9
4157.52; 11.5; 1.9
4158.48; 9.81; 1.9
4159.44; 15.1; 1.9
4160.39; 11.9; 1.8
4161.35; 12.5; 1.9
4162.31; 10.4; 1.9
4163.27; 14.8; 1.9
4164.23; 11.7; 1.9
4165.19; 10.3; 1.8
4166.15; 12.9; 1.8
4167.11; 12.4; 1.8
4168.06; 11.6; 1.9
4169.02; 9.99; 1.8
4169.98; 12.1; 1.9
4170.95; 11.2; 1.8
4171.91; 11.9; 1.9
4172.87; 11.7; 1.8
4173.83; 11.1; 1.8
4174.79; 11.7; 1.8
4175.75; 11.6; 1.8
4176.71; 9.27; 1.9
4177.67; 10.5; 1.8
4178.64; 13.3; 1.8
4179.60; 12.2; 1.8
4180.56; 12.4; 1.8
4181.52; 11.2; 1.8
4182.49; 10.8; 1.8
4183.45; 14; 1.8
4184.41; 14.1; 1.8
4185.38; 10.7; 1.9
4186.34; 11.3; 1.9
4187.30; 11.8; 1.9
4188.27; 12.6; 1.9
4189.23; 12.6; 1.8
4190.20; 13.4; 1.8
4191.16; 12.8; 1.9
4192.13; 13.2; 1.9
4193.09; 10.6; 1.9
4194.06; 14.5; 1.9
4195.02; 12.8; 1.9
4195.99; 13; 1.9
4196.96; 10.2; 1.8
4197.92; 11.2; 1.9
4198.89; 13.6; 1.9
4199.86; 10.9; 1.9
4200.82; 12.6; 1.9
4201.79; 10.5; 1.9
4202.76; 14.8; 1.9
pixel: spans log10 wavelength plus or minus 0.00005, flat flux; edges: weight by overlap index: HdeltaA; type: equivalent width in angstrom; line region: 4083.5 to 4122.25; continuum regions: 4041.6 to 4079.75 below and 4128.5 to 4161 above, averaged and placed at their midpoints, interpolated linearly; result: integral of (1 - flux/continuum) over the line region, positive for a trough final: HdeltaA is -0.7 angstrom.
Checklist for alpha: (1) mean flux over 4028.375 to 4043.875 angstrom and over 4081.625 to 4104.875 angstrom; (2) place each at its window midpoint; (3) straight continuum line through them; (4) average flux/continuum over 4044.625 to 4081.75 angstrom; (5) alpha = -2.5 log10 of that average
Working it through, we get 0.07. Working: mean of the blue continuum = 13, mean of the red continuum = 12.8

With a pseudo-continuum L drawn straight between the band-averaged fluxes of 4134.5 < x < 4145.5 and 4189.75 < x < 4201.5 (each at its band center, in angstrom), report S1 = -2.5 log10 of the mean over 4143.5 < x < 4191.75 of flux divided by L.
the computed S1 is 0.08 mag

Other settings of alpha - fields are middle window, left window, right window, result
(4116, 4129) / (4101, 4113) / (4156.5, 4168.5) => 0.02 mag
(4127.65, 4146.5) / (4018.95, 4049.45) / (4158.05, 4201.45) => -0.03 mag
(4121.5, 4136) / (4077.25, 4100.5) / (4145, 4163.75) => 0.05 mag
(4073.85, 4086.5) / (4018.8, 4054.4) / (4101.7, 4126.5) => -0.03 mag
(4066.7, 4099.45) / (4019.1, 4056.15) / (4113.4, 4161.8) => -0.05 mag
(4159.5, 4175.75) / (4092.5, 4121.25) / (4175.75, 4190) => 0.01 mag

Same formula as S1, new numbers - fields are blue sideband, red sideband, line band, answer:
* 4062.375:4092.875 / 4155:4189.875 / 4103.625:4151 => 0.019 mag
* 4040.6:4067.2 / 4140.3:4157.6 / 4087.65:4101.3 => -0.093 mag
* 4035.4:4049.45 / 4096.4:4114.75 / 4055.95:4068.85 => 0.017 mag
